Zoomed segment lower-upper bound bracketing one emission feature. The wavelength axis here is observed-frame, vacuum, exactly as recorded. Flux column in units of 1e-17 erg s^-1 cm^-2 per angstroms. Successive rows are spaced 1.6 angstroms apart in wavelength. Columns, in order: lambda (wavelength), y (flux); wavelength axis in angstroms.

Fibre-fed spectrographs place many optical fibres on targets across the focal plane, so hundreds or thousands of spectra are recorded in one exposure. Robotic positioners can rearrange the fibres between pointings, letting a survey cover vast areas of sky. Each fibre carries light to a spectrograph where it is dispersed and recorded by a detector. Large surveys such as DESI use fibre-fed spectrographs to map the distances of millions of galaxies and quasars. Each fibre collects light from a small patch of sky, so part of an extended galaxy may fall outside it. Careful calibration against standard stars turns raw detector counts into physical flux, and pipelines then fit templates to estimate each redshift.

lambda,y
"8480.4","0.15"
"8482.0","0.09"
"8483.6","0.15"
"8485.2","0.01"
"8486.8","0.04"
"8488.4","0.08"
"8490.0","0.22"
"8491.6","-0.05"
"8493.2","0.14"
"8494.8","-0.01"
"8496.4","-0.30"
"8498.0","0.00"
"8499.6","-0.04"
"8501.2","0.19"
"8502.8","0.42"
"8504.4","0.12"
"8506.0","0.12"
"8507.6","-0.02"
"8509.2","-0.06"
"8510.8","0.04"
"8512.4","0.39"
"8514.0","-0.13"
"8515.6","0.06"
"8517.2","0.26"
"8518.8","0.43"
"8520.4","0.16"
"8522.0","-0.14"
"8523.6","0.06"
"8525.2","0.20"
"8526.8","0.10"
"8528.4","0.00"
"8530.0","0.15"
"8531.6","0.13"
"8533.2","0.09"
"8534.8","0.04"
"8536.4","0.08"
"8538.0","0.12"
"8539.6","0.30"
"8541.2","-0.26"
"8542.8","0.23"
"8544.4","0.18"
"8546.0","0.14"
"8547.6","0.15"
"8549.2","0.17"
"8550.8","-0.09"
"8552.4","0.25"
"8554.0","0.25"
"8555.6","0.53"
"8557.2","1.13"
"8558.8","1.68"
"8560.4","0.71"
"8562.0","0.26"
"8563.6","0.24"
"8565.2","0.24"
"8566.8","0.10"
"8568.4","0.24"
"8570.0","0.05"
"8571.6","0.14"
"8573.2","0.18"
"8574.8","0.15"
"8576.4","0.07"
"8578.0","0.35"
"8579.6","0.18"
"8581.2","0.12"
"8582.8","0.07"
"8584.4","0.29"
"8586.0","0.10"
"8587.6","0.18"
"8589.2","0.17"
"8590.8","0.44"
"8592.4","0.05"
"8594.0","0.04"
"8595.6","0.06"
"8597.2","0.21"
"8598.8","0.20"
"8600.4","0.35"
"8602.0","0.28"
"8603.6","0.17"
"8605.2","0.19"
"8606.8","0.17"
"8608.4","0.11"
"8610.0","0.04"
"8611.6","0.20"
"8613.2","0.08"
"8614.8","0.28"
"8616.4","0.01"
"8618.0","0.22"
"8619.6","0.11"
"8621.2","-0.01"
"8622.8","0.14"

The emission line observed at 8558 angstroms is H-gamma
